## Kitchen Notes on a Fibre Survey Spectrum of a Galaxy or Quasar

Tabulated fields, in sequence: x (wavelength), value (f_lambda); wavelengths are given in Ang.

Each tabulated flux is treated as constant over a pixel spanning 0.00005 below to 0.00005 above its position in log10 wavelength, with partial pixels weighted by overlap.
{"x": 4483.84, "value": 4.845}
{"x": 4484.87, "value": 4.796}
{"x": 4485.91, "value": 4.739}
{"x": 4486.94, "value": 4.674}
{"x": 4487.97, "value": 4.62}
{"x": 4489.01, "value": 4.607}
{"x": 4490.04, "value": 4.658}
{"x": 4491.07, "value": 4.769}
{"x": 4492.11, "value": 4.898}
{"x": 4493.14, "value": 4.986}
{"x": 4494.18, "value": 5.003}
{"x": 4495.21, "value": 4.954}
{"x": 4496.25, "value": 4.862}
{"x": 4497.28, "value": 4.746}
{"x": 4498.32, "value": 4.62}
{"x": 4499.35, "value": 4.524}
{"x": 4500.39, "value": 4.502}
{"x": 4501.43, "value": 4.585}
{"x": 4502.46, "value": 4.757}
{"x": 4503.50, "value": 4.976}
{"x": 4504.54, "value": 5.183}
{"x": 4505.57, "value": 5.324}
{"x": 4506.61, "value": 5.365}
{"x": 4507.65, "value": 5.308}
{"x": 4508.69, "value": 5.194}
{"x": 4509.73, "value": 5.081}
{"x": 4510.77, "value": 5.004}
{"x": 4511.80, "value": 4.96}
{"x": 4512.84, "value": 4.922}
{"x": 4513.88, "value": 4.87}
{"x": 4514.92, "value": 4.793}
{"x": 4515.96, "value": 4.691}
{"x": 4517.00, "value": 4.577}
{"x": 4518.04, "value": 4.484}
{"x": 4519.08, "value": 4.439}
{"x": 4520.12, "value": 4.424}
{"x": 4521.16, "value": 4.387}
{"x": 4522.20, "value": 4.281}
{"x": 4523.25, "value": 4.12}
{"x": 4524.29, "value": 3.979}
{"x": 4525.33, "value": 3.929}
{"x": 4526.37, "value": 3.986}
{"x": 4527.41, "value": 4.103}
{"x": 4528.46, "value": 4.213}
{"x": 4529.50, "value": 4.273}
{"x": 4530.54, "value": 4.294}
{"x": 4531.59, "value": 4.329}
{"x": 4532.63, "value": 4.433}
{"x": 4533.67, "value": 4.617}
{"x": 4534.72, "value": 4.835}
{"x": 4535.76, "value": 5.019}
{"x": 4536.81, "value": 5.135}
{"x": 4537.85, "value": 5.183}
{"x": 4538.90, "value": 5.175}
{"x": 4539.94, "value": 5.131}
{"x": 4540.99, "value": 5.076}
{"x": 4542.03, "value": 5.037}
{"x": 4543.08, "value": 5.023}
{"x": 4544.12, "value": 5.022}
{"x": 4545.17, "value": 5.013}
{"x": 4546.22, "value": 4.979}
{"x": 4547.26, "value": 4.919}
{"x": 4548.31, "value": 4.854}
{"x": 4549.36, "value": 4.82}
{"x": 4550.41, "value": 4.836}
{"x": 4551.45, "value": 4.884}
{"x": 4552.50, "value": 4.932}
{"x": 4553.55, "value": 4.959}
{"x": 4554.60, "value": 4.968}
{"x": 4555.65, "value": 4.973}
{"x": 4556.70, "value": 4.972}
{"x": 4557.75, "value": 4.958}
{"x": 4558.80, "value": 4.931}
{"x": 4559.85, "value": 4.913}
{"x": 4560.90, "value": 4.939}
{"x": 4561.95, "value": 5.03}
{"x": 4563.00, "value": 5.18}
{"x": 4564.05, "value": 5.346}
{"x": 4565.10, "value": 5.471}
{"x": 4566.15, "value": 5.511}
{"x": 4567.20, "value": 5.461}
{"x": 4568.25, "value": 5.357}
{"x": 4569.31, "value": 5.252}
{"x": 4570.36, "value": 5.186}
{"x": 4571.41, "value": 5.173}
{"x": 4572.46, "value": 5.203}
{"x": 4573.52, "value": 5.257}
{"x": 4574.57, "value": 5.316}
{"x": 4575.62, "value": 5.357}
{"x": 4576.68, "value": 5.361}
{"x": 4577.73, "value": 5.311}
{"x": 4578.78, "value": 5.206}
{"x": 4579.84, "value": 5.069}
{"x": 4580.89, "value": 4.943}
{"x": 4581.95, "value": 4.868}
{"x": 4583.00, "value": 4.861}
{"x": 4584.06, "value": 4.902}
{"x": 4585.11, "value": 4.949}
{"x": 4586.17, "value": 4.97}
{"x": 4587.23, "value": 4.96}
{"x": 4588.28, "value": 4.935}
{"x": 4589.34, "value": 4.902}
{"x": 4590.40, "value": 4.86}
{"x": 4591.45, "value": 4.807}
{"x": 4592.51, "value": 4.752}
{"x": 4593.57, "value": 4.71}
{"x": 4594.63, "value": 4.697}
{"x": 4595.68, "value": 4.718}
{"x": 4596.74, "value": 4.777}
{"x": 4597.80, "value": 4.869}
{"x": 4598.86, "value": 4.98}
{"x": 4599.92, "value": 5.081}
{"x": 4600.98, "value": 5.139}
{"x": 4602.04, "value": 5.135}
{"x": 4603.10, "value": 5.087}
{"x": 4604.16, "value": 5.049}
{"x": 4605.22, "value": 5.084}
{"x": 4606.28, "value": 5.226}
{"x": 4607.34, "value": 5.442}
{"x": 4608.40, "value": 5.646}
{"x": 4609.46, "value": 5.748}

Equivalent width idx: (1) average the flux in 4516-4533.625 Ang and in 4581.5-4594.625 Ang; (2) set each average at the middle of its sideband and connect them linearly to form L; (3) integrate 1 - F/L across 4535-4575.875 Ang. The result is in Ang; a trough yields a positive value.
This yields -4.71 Ang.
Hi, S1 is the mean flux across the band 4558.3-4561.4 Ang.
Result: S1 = 4.93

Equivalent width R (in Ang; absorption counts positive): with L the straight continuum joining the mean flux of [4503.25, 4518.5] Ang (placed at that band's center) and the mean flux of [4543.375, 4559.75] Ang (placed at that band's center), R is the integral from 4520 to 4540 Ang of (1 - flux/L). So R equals 1.9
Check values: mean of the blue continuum 4.98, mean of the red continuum 4.93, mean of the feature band 4.48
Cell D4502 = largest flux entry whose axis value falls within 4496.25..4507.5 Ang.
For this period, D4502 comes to 5.365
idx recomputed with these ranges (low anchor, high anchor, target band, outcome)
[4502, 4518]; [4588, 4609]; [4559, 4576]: -0.84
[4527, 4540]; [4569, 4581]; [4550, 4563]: 0.07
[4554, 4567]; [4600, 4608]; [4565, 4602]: 0.59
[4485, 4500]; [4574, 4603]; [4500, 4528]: 0.78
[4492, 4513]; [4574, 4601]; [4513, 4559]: 2.34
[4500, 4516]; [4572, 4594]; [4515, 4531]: 2.24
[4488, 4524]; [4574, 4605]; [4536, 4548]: -0.46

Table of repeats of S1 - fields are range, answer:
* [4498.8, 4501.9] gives 4.53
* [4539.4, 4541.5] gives 5.11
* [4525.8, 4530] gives 4.14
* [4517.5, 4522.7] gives 4.41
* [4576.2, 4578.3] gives 5.35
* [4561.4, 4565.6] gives 5.26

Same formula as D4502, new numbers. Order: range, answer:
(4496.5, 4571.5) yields 5.511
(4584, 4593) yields 4.97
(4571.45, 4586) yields 5.361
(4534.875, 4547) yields 5.183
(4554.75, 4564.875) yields 5.346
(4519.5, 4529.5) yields 4.424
